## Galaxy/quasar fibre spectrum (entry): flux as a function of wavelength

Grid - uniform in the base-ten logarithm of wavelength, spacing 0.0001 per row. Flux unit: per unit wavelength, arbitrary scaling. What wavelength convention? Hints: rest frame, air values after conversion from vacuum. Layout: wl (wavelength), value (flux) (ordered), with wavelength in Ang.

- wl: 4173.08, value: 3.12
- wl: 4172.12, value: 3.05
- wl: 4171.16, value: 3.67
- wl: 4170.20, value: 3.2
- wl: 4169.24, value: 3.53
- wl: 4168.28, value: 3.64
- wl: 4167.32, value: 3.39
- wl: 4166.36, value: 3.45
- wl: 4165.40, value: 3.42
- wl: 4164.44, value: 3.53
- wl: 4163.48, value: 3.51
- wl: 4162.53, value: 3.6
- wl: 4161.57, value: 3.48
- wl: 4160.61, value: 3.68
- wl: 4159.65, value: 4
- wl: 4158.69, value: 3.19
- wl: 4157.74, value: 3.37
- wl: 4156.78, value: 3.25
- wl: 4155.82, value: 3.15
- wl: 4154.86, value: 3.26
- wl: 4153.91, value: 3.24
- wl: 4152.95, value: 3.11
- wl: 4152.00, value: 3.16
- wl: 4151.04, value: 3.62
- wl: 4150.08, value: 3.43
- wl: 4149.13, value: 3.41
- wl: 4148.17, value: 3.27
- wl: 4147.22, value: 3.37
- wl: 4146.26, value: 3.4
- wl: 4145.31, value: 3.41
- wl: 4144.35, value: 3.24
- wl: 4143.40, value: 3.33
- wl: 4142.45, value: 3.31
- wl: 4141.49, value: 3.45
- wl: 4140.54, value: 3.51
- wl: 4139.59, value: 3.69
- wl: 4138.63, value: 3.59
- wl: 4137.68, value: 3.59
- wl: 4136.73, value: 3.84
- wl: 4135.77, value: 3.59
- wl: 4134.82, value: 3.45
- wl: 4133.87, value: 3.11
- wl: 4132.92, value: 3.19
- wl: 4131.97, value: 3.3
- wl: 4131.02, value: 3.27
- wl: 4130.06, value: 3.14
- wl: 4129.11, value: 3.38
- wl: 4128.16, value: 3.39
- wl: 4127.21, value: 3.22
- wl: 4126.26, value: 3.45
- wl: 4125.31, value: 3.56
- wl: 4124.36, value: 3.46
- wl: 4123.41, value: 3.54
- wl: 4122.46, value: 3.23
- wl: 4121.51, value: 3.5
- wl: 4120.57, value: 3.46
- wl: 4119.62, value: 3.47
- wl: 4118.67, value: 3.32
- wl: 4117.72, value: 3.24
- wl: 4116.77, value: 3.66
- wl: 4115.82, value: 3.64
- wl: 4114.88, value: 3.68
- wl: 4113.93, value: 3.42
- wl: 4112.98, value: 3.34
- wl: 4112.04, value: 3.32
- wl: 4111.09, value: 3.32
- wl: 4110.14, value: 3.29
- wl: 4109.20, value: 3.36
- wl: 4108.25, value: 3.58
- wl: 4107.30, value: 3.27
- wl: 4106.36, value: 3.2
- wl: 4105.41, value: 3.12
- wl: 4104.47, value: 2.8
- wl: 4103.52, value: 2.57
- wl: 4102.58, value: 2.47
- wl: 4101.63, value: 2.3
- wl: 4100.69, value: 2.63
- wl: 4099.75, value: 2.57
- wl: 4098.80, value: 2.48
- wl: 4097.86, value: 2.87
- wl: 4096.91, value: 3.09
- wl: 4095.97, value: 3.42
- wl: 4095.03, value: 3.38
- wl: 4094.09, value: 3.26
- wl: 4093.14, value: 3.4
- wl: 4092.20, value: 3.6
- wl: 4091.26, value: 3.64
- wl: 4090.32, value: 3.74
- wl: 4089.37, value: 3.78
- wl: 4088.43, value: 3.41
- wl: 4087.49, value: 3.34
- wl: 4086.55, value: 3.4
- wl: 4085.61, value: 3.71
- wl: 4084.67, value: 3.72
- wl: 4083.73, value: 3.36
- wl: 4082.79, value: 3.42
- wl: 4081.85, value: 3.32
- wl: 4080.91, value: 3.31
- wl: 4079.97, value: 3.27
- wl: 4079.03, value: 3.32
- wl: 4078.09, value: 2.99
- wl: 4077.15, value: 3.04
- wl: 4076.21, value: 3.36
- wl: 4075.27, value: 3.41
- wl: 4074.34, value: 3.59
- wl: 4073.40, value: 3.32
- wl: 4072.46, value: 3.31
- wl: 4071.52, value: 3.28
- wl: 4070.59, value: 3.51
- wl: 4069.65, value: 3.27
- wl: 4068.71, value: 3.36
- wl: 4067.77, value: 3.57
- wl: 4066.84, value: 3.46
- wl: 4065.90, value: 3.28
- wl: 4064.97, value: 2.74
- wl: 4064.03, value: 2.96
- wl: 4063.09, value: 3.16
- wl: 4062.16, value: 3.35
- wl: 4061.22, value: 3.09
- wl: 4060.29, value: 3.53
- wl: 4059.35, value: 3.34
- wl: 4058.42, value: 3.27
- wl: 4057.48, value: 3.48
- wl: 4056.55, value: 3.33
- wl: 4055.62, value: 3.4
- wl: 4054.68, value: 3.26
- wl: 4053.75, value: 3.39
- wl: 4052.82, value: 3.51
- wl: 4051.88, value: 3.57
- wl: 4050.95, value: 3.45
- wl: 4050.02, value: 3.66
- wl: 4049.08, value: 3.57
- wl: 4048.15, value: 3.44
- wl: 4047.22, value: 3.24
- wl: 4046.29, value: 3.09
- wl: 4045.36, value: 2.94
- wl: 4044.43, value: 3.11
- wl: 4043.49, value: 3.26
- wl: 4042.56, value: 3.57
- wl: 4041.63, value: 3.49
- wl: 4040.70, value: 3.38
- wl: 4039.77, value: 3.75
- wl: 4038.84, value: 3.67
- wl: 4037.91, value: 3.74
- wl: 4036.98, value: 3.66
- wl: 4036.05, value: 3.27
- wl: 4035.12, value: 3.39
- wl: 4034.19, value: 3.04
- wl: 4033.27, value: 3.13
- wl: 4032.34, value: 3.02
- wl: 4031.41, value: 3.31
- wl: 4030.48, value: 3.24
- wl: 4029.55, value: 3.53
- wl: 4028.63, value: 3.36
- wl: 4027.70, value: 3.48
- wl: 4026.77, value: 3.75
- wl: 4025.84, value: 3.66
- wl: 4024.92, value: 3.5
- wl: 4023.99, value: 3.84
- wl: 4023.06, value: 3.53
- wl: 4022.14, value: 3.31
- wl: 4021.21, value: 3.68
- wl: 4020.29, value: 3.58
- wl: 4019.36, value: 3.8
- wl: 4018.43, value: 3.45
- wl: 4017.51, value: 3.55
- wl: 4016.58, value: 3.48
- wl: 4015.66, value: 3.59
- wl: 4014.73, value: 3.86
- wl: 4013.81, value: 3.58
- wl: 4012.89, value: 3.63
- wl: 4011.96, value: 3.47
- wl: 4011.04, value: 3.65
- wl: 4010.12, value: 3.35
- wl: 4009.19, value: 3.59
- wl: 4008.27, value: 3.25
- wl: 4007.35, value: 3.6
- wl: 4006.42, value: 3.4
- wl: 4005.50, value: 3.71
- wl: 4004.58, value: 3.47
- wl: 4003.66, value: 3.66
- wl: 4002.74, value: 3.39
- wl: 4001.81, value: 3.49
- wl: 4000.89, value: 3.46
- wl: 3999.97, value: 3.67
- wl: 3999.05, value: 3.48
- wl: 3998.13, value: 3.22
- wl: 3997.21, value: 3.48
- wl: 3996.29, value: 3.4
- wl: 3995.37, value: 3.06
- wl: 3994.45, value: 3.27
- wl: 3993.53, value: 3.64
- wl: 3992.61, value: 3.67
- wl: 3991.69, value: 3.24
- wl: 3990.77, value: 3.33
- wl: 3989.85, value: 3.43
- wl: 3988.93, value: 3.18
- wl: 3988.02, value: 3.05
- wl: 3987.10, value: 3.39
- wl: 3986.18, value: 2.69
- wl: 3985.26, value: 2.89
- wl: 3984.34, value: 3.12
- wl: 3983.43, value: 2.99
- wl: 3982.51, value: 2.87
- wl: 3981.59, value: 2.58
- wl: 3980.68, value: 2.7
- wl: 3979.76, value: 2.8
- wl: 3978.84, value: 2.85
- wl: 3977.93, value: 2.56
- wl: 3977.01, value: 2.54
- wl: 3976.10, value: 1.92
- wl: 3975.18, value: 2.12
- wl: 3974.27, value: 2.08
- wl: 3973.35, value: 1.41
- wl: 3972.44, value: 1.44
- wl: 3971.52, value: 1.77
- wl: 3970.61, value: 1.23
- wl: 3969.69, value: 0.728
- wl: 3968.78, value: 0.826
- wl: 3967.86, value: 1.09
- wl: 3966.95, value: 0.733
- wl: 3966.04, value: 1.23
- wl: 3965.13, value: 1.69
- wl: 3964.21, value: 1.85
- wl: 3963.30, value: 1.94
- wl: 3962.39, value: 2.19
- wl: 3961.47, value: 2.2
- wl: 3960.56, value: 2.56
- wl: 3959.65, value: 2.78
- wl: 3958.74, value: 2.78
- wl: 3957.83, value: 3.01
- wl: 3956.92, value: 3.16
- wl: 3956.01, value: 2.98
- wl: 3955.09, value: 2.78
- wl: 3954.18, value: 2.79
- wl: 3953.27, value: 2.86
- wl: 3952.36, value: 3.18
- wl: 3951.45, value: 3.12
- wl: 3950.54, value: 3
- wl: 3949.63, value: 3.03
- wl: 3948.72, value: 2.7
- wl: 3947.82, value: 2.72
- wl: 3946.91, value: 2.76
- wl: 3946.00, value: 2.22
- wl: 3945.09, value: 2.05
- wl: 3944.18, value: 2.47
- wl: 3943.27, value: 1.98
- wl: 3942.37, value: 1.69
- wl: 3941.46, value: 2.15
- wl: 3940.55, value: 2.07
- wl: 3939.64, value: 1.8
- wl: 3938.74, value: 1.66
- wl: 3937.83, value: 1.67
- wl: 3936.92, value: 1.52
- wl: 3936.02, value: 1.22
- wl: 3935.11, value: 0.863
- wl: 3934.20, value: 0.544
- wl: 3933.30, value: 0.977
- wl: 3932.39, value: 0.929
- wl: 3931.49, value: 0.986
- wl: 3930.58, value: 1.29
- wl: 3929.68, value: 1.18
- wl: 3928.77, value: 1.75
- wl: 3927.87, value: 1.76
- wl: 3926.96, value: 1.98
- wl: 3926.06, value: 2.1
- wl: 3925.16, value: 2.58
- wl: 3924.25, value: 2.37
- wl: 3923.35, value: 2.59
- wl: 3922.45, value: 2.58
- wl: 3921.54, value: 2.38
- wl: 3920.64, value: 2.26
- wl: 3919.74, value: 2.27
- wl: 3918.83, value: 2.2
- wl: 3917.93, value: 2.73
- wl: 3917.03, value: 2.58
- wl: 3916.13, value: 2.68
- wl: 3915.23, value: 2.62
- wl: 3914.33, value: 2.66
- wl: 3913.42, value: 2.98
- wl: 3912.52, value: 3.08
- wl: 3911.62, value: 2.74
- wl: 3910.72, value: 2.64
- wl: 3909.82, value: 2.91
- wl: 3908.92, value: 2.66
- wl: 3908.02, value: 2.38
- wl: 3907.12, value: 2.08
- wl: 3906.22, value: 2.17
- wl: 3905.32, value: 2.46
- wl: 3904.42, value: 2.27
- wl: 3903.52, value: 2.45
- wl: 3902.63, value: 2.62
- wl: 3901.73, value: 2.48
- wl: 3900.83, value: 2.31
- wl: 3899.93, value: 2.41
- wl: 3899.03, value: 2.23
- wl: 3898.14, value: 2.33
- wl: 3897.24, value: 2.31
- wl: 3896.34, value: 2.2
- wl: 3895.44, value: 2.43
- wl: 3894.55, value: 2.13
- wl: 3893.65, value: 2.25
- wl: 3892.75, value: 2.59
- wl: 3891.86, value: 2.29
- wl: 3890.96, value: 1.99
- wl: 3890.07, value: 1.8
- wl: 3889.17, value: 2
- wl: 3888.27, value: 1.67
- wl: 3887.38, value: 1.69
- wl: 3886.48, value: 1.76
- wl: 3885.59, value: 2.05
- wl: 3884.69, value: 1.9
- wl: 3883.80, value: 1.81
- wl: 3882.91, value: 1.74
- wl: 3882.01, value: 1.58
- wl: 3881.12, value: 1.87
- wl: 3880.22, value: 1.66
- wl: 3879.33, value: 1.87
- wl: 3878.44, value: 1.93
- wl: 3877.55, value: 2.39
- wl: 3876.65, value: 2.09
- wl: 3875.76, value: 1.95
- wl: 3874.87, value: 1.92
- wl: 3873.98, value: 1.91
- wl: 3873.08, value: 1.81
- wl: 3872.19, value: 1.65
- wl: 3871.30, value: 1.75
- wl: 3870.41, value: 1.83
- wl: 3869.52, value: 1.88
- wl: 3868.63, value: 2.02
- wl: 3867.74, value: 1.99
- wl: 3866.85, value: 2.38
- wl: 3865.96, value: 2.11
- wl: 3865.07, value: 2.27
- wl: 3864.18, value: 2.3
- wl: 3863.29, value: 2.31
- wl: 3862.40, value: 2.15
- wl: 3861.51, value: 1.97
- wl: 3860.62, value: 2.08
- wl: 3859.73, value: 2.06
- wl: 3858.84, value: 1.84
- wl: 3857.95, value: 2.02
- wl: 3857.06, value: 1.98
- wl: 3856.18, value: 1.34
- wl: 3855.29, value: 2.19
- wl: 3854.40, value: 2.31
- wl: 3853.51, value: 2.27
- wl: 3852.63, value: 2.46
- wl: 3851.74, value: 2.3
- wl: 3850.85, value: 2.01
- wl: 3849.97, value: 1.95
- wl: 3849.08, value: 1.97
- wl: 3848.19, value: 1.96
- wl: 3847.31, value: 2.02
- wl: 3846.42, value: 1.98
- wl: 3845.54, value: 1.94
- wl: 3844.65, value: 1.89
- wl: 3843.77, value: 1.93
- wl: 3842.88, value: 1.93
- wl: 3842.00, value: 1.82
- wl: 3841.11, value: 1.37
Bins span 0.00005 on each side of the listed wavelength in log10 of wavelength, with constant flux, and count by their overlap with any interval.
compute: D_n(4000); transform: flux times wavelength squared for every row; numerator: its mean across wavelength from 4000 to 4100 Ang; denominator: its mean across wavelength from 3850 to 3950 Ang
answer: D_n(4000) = 1.8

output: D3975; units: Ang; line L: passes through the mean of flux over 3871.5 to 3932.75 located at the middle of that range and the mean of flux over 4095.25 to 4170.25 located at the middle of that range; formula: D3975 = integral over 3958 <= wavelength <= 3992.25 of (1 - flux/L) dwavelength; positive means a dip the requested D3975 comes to 3.18 Ang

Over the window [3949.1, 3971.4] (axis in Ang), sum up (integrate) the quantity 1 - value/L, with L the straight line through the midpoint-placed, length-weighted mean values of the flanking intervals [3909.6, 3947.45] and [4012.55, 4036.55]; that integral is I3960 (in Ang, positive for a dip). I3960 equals 2.3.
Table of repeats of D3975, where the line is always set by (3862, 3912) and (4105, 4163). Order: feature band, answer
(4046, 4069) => -2.6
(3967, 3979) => 4.2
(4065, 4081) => -1.2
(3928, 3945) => 6.3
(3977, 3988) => -1.0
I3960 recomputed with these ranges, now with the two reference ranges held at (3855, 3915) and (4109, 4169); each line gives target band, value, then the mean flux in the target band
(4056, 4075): -1.6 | 3.31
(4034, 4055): -3.4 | 3.42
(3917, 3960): 4.2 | 2.18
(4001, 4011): -2.7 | 3.5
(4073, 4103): -0.9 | 3.25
